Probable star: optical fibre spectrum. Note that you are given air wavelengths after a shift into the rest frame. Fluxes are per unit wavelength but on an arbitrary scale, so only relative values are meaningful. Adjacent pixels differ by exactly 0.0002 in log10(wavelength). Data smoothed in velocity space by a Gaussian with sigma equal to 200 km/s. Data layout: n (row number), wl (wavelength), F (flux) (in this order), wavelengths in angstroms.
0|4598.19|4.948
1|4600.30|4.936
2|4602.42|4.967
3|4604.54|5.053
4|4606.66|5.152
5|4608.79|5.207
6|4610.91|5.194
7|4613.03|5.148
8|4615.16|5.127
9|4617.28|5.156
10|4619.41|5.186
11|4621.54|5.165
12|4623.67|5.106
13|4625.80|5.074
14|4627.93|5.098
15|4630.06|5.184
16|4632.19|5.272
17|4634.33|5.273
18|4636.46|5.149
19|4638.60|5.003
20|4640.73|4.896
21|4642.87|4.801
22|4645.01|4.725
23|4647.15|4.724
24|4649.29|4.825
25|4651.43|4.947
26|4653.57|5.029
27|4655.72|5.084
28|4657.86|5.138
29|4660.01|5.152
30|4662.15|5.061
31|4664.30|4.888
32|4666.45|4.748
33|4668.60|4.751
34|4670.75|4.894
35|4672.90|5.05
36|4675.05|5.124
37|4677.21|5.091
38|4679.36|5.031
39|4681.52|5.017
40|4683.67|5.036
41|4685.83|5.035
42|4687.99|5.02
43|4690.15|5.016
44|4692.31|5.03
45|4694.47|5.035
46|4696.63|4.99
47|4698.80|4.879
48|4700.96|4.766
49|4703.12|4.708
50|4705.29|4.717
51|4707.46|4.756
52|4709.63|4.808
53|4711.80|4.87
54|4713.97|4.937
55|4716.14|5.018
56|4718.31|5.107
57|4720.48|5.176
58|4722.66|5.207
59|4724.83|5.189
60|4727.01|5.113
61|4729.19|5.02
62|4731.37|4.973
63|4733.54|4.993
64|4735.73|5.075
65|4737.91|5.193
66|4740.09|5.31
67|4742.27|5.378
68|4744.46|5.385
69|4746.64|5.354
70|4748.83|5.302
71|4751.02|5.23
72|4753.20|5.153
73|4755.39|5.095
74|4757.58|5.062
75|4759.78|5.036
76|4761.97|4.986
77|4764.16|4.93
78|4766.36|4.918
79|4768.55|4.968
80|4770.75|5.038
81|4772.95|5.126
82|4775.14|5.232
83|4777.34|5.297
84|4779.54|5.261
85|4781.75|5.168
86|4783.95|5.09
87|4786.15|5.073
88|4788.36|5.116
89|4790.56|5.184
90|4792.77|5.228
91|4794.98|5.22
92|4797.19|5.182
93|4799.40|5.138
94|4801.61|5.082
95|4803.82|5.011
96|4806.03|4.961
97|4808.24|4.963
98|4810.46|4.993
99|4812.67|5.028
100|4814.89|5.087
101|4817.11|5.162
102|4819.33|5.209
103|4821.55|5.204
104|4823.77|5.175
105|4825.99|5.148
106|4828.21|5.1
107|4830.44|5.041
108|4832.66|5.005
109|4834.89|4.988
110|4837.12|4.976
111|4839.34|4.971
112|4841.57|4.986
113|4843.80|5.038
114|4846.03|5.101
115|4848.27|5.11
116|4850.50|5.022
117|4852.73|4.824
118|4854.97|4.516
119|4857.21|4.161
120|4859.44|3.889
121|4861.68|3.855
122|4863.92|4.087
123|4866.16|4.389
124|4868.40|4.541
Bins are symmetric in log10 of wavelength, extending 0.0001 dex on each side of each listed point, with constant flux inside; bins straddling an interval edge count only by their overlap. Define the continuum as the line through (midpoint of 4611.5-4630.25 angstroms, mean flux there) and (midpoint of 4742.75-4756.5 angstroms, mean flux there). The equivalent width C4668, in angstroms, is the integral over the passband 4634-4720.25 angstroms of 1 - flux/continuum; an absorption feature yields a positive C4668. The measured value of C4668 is 4.0 angstroms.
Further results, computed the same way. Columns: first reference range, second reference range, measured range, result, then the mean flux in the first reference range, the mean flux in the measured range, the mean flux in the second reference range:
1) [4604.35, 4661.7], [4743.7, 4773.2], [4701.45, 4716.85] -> 0.8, 5.07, 4.82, 5.11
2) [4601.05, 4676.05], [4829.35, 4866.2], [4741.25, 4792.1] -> -3.2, 5.04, 5.15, 4.71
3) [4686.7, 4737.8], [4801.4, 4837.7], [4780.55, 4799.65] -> -0.4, 4.98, 5.15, 5.07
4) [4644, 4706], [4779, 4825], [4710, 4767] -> -0.9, 4.95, 5.11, 5.12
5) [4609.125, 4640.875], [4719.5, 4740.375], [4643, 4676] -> 1.3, 5.15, 4.94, 5.12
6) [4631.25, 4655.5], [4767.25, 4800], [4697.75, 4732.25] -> 0.8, 4.97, 4.95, 5.15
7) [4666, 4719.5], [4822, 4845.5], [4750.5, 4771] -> -0.2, 4.94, 5.04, 5.05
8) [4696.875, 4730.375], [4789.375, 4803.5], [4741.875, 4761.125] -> -0.6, 4.95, 5.21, 5.16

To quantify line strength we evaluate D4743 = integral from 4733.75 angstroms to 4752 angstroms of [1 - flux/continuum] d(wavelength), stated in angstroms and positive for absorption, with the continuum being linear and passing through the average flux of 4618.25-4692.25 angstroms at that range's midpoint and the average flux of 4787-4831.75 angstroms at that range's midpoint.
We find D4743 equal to -0.7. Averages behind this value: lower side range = 5.02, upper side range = 5.11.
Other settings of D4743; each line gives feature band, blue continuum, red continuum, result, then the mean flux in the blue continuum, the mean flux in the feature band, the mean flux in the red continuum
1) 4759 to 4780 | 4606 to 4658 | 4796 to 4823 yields 0.03 angstroms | 5.06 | 5.08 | 5.09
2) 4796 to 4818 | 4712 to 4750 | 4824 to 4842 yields 0.03 angstroms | 5.15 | 5.06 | 5.04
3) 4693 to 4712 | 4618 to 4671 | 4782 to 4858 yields 0.68 angstroms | 5.01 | 4.84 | 5.04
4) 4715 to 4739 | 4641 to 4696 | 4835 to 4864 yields -1.07 angstroms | 4.97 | 5.1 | 4.69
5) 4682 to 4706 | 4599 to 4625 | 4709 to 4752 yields 0.91 angstroms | 5.11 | 4.94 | 5.14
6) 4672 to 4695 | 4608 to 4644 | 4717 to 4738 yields 0.29 angstroms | 5.12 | 5.04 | 5.1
